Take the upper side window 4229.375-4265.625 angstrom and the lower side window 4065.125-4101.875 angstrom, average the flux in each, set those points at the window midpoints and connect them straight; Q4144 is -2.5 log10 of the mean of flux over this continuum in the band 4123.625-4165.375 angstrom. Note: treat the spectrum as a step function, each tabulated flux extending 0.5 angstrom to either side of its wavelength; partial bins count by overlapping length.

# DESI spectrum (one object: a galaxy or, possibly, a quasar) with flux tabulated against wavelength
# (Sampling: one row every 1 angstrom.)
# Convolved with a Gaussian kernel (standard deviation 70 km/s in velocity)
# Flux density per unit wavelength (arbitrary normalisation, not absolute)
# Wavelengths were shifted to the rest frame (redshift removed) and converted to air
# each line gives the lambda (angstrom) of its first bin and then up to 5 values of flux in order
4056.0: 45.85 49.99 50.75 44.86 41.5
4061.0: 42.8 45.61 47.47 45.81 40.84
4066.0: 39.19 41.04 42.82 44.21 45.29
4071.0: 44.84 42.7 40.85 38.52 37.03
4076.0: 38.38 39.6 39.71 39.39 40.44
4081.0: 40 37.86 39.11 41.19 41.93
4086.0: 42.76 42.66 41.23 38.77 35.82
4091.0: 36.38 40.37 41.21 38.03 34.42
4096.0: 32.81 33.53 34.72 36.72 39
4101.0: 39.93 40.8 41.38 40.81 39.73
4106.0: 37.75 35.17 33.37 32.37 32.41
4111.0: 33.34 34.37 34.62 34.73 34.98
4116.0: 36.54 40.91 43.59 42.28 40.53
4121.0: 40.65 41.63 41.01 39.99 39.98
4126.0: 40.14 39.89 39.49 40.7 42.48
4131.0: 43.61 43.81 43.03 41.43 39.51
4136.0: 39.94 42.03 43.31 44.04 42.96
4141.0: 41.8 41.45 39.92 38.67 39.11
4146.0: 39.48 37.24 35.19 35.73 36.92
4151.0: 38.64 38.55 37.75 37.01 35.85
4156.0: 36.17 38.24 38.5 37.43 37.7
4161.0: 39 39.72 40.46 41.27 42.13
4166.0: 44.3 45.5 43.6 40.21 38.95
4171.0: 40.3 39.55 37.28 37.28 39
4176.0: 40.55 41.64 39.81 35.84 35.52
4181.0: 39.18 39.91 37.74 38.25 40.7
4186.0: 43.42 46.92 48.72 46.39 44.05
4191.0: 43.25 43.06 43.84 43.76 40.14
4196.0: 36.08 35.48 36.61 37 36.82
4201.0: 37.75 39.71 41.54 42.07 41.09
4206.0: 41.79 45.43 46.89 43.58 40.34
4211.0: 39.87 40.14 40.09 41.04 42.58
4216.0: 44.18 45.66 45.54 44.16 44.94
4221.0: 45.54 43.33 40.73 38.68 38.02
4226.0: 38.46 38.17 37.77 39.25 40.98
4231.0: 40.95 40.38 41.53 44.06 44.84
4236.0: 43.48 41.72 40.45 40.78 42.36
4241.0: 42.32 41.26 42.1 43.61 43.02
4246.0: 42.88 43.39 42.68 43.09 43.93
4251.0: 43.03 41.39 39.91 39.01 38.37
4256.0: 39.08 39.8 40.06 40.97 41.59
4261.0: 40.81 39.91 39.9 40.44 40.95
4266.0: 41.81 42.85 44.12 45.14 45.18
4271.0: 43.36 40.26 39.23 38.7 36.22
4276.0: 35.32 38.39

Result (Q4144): 0.014 mag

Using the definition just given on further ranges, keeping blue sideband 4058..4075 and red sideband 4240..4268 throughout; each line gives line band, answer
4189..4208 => 0.03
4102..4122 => 0.14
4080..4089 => 0.06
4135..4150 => 0.07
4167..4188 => 0.05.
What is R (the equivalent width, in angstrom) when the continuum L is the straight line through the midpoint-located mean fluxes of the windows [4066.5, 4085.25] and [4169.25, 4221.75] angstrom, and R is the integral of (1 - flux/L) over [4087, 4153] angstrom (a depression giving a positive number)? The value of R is 3.3 angstrom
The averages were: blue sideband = 40.8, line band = 38.9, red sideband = 41.2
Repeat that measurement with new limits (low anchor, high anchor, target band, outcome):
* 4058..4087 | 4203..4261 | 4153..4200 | 1.9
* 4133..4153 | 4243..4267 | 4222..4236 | 0.2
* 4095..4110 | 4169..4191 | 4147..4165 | 0.6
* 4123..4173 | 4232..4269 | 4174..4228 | -0.3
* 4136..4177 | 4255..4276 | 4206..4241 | -1.4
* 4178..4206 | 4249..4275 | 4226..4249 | -0.4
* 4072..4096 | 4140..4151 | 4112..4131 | -0.3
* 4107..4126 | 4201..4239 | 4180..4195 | -0.7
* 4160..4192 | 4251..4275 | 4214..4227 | -0.5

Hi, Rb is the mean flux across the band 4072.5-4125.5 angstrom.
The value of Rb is 38.4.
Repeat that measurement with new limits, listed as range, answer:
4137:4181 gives 39.4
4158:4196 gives 40.9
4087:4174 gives 39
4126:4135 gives 41.6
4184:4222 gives 42.1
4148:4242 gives 40.7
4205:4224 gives 42.9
